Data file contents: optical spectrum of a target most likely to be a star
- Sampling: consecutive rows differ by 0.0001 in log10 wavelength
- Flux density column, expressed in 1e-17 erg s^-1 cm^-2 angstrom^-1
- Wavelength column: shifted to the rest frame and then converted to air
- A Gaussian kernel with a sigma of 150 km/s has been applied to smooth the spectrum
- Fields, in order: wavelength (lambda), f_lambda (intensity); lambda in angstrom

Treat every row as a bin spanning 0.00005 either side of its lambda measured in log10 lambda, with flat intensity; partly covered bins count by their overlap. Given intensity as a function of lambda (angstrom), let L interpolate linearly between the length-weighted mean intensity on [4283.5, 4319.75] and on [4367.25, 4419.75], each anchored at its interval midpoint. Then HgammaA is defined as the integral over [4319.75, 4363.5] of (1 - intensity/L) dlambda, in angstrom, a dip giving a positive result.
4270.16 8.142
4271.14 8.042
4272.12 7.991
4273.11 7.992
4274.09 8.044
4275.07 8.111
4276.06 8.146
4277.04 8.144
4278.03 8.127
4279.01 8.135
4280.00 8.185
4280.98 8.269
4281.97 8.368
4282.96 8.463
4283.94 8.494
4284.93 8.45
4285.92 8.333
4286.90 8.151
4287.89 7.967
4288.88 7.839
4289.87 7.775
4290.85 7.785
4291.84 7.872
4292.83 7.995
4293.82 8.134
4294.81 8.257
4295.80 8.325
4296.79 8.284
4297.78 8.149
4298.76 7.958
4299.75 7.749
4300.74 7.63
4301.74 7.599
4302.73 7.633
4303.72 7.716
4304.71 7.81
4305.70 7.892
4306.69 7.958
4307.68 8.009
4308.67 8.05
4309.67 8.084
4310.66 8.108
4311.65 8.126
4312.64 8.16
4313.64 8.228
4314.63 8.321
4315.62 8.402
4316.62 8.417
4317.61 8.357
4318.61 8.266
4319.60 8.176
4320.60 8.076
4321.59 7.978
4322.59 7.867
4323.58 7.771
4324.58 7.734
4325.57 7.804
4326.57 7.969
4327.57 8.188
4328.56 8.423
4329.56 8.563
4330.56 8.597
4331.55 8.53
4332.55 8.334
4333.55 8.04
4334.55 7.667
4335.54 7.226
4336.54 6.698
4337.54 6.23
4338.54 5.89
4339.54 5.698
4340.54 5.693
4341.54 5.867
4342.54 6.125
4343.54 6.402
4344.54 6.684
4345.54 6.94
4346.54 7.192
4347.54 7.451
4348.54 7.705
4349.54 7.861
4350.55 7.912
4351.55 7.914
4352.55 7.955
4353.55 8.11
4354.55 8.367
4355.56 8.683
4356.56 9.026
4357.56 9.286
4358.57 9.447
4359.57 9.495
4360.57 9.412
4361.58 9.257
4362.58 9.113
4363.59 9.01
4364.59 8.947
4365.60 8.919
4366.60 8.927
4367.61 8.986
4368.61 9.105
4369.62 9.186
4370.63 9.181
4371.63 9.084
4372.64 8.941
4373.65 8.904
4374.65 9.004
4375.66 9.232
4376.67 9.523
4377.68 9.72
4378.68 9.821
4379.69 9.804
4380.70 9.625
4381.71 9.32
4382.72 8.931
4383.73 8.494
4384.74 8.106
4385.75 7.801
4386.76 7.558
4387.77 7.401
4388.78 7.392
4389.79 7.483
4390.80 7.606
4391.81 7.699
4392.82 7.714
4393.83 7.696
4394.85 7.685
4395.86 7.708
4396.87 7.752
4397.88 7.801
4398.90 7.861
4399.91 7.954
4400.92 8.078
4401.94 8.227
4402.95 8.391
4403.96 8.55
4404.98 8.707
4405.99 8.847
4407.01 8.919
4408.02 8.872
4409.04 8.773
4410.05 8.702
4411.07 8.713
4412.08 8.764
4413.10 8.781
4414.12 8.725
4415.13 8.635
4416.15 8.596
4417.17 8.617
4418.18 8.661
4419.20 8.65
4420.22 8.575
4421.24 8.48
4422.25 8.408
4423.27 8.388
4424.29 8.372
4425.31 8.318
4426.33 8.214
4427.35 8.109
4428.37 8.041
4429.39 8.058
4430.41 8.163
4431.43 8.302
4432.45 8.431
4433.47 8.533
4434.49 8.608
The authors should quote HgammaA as 2.5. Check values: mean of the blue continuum 8.06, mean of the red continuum 8.54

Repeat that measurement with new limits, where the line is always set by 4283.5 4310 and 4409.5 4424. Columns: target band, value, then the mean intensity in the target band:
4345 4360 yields 0.1 angstrom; 8.21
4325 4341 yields 1.4 angstrom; 7.48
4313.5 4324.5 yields -0.1 angstrom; 8.15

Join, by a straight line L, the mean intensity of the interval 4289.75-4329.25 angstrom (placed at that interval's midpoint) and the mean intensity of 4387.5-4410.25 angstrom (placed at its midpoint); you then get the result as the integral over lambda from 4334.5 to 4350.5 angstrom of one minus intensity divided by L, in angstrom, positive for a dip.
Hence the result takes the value 2.7 angstrom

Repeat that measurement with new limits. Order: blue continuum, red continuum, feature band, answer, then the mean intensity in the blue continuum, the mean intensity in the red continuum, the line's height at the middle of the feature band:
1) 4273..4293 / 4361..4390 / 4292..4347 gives 4.6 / 8.13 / 8.87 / 8.42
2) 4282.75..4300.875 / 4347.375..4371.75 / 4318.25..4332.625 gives 0.5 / 8.09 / 8.75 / 8.42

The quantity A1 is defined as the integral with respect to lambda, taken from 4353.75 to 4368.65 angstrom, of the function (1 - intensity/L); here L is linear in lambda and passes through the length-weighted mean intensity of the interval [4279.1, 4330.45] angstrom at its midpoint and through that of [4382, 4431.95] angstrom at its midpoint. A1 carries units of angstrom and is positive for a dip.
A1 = -1.6 angstrom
